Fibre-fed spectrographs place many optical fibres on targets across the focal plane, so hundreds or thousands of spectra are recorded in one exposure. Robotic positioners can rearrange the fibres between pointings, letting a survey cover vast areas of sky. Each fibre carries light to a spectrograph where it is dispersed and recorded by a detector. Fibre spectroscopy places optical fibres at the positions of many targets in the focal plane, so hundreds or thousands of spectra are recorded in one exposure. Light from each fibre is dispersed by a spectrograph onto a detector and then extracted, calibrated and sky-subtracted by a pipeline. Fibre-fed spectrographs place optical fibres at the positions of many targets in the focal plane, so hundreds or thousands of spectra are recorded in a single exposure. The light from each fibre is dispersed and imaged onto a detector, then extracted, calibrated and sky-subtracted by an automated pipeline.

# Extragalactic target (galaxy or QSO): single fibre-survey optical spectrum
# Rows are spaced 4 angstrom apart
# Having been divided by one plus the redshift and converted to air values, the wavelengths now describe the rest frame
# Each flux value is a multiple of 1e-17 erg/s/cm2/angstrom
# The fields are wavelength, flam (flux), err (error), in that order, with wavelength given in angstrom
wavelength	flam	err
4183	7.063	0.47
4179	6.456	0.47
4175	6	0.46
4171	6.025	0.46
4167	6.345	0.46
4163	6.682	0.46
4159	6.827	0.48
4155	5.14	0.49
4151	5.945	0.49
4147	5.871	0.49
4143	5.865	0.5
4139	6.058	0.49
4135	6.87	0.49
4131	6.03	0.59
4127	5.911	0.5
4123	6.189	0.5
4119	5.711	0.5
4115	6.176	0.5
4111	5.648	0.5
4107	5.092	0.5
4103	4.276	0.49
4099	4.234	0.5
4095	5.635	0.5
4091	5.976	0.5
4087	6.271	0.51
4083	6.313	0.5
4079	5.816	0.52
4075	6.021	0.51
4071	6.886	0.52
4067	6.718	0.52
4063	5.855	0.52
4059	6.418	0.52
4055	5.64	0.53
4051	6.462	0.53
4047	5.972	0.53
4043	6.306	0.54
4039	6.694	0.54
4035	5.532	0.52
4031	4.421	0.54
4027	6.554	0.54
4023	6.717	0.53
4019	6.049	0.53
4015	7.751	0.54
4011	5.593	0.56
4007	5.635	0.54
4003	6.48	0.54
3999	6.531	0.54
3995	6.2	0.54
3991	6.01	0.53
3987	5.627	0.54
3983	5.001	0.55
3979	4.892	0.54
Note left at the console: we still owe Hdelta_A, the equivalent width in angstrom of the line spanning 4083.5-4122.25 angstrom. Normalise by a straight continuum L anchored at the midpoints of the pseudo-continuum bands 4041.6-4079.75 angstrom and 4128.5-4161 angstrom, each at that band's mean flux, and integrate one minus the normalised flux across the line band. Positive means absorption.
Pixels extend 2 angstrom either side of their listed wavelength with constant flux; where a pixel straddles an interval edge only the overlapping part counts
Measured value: 4.1 angstrom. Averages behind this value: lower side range 6.22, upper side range 6.07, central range 5.5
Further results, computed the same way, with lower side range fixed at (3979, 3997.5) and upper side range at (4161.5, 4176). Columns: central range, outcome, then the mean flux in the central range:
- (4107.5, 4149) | 0.9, 6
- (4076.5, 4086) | -0.2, 6.08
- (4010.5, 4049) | -2.6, 6.18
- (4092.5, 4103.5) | 2.2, 4.83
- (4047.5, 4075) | -1.8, 6.29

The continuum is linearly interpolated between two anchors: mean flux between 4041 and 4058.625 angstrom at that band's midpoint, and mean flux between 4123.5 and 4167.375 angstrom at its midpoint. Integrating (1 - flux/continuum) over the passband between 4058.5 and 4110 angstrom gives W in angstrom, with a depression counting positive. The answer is 2.9 angstrom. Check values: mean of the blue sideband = 6.12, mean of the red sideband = 6.13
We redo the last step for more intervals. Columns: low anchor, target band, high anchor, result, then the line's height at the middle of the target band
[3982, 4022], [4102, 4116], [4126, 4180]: 1.9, 6.14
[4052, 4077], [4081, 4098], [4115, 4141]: 0.7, 6.21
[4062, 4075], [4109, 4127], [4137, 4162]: 0.7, 6.17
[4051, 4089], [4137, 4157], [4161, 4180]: 1.6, 6.28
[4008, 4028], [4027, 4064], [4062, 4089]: 2.5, 6.39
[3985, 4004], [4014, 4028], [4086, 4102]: -1.8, 5.95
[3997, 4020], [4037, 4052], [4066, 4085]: 0.0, 6.34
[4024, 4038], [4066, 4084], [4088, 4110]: -3.4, 5.32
